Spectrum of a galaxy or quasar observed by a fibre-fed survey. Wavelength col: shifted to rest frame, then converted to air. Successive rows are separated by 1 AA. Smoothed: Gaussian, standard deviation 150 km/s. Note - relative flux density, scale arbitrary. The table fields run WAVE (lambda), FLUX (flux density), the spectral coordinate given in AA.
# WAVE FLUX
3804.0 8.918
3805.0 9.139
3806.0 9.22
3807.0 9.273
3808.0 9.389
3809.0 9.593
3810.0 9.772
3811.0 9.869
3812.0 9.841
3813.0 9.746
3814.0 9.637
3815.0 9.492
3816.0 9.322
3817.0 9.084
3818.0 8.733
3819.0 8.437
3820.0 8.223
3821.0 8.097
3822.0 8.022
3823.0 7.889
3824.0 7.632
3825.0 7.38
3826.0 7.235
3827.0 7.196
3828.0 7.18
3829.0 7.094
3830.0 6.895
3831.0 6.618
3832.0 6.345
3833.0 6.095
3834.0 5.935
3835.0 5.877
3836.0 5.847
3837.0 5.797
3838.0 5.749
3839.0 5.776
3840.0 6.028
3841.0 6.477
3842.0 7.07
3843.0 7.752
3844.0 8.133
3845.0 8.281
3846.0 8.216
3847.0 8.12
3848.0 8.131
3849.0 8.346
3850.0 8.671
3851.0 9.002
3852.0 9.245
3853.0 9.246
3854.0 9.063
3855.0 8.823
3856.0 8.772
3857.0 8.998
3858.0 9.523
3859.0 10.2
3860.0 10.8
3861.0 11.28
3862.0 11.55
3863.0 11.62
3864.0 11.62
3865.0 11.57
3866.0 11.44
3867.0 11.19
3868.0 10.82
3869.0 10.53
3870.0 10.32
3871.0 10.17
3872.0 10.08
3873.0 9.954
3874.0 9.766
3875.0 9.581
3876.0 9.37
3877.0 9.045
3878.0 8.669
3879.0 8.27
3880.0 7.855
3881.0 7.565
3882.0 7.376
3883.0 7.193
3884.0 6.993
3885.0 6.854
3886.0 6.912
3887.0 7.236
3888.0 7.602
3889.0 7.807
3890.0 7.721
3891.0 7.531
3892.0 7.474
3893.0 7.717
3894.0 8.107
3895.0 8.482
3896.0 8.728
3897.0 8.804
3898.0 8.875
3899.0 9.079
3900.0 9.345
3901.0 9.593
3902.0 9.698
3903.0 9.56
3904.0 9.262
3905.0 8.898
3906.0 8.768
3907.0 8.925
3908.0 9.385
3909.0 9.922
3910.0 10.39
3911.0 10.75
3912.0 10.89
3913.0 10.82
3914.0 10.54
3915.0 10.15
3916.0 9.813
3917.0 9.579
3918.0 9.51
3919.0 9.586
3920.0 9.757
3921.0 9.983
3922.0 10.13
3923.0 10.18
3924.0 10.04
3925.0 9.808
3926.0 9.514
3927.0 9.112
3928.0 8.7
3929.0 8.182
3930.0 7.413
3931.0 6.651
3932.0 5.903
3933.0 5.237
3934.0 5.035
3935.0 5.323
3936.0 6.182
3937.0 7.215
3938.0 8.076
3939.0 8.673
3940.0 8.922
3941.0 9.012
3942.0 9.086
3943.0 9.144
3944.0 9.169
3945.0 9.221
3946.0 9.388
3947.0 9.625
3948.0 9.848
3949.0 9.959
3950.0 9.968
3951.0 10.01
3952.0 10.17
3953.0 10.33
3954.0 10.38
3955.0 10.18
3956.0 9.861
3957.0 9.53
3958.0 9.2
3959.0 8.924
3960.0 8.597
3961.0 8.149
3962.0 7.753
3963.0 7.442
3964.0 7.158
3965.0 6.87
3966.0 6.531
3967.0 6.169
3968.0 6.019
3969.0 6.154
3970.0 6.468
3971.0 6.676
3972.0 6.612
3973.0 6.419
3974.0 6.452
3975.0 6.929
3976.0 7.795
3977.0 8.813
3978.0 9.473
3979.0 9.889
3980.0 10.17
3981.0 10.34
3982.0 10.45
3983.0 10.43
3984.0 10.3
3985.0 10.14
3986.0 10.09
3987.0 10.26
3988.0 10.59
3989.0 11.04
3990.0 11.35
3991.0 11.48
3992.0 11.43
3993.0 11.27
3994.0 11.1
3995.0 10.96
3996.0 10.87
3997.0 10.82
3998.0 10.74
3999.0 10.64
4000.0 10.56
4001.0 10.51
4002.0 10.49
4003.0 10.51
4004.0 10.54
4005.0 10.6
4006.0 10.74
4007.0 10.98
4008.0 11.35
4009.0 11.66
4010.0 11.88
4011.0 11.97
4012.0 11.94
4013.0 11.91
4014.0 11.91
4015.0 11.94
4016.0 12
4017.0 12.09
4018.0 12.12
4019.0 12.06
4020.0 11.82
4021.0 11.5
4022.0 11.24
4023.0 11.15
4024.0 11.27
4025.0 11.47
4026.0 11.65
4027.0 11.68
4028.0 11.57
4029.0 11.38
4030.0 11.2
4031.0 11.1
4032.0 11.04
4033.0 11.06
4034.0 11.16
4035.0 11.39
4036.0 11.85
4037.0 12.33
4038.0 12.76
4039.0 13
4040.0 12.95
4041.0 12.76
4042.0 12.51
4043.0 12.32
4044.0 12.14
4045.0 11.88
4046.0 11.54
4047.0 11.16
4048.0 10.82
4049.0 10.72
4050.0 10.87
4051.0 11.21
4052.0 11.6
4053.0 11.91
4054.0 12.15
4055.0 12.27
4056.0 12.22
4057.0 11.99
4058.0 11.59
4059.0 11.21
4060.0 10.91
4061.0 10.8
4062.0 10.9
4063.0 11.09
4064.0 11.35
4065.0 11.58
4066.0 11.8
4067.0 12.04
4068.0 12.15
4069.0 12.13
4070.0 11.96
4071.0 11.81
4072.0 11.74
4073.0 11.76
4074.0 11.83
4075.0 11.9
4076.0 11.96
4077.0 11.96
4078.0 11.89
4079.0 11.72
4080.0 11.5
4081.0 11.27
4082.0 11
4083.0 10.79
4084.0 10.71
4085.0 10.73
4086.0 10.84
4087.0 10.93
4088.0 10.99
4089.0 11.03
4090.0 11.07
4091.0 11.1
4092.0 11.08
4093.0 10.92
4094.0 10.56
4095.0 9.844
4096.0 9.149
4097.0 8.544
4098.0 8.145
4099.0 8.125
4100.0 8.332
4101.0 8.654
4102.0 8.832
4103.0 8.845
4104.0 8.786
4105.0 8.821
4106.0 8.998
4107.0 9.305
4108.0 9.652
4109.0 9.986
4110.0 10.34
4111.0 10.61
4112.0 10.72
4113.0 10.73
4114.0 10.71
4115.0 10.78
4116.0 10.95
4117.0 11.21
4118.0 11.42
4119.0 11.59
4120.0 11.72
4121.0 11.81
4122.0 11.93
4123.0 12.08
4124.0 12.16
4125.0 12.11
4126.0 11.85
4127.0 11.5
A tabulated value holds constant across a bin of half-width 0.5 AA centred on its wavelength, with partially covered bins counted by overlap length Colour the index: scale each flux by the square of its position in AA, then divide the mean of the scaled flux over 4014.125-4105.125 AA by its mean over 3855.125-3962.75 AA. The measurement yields 1.33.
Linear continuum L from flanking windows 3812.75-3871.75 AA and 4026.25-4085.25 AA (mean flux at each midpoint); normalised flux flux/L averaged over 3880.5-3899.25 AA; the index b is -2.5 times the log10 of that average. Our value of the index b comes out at 0.18 mag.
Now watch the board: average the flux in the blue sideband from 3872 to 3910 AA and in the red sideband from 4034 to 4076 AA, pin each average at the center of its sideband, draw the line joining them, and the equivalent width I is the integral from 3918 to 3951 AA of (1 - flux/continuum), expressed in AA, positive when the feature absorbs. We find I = 2.8 AA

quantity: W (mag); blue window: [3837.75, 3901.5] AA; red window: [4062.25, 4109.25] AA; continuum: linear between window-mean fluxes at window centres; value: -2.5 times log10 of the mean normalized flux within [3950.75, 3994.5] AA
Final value 0.08 mag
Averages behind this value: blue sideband 8.79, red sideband 10.6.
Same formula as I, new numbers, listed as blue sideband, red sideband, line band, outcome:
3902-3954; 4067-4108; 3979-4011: -3.6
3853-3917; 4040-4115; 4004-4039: -3.8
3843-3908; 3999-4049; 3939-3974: 6.5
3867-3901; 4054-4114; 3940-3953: -0.4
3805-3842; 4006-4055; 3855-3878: -4.5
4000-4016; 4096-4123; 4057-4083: -2.7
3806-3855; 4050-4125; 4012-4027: -2.4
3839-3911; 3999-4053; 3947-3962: 1.0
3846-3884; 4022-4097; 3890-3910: 2.0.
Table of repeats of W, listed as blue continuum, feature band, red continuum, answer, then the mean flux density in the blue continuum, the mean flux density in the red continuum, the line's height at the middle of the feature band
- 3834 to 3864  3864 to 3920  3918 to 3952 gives -0.08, 8.37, 8.64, 8.51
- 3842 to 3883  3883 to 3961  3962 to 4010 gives 0.07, 9.42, 9.46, 9.44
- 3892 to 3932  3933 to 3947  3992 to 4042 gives 0.23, 9.28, 11.5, 9.87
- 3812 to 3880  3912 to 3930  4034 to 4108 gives -0.03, 8.62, 11.1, 9.44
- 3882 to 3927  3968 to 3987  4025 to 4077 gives 0.21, 9.03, 11.7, 10.4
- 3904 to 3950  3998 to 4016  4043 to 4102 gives -0.11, 8.96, 11.1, 10.1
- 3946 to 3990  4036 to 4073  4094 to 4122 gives -0.23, 8.83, 9.92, 9.51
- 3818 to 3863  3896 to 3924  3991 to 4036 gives -0.05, 7.94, 11.3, 9.29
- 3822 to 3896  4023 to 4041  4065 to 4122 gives -0.16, 8.34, 10.7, 10.1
